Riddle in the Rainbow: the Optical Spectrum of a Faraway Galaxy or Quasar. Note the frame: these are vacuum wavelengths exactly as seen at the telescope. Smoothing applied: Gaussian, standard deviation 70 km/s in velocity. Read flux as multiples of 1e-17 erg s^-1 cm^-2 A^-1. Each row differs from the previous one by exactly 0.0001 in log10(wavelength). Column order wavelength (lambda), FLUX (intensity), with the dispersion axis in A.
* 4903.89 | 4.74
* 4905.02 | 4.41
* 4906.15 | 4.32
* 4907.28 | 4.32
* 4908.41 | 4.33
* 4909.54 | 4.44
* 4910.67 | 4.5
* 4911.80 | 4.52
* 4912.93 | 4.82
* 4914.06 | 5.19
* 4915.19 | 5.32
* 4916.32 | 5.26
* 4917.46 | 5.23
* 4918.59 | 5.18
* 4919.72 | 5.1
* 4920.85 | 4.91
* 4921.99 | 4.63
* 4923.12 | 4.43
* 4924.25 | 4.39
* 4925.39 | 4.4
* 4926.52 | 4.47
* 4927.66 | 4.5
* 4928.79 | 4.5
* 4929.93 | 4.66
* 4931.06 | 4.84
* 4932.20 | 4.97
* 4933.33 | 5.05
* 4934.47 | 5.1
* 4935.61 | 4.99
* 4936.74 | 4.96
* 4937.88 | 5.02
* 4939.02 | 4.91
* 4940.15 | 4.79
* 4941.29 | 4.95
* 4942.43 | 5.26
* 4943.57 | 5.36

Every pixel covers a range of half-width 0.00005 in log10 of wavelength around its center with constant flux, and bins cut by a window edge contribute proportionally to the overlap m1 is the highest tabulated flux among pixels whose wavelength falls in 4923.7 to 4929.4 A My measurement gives 4.5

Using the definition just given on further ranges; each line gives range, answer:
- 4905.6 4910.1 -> 4.44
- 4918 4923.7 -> 5.18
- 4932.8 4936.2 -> 5.1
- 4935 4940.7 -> 5.02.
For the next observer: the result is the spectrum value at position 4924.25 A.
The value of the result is 4.39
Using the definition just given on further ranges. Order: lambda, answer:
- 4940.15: 4.79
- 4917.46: 5.23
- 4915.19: 5.32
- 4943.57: 5.36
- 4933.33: 5.05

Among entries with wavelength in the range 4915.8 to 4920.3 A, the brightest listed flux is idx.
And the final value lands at 5.26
